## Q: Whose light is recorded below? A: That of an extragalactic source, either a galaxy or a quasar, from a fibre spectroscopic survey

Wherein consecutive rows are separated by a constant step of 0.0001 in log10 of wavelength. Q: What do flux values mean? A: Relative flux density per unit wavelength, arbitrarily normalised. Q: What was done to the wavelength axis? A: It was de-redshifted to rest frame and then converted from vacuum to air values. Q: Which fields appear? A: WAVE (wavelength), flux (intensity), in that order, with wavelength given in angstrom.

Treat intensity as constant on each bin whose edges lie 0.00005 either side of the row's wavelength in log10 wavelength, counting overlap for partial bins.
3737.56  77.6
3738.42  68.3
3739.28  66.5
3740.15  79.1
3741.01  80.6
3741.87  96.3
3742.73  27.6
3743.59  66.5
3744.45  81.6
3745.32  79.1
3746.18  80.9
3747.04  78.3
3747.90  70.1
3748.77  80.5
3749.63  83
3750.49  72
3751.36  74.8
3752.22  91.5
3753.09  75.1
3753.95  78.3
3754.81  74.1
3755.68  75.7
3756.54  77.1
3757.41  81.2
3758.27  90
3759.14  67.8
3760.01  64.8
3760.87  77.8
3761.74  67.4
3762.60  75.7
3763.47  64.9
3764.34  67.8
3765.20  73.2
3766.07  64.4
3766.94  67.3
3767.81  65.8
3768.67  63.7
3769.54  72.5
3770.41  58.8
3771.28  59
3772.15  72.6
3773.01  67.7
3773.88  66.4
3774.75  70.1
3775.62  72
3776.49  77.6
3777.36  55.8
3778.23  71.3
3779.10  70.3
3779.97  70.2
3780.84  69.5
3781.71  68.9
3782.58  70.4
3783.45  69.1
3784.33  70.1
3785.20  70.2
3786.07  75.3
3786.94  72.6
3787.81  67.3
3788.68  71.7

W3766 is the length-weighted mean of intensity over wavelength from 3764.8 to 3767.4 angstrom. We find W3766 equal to 68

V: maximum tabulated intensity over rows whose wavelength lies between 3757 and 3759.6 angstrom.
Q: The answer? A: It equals 90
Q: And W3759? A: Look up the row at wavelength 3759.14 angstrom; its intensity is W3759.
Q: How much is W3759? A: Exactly 67.8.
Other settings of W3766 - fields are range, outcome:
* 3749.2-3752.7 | 80.2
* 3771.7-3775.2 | 69.3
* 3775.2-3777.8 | 68.4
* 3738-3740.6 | 71.2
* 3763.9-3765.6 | 70.6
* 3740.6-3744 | 67.8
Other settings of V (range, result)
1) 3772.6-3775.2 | 70.1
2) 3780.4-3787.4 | 75.3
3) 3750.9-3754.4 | 91.5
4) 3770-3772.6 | 72.6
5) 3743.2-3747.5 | 81.6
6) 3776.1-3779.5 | 77.6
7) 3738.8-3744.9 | 96.3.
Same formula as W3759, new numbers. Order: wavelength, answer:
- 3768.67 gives 63.7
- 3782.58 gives 70.4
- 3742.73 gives 27.6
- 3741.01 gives 80.6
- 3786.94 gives 72.6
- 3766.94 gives 67.3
